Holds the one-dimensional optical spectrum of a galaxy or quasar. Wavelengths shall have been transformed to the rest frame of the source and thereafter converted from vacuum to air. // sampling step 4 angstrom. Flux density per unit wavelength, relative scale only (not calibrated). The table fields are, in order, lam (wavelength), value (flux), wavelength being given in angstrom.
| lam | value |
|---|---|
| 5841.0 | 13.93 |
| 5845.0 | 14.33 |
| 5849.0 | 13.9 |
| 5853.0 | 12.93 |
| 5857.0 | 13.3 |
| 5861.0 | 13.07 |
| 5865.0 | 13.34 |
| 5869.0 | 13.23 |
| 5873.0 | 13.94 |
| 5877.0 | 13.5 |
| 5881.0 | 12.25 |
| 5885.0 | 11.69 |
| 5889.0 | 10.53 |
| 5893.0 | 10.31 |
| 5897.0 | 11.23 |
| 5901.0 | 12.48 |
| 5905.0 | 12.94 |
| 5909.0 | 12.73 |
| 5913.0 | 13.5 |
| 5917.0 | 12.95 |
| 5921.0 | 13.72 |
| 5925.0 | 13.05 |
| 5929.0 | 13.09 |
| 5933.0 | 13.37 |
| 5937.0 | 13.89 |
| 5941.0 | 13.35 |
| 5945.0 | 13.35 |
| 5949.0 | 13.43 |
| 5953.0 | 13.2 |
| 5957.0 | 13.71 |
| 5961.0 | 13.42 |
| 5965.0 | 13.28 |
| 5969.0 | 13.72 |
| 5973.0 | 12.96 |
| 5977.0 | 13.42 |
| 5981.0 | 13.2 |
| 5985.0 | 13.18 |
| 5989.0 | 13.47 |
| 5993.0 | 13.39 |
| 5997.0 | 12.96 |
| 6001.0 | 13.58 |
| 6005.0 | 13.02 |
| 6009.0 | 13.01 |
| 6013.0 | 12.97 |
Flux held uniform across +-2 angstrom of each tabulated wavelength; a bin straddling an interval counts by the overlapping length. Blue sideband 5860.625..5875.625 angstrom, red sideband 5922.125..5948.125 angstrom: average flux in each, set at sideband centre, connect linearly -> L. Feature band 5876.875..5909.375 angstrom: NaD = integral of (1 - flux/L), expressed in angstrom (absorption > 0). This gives 3.8 angstrom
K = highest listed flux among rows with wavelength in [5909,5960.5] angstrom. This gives 13.89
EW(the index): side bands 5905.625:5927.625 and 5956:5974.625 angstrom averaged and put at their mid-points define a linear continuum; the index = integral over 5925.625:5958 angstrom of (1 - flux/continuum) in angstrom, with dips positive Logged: -0.3 angstrom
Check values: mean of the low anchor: 13.2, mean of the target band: 13.4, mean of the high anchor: 13.4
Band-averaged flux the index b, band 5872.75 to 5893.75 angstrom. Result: 12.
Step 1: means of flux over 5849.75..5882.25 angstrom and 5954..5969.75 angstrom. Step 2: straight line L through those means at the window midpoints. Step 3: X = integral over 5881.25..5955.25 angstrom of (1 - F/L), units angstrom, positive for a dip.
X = 3.8 angstrom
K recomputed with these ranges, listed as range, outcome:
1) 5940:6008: 13.72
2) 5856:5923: 13.94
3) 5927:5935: 13.37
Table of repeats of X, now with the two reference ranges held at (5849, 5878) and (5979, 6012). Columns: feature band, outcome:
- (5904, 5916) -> 0.2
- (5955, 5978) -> -0.3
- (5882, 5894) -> 2.1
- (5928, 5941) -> -0.2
